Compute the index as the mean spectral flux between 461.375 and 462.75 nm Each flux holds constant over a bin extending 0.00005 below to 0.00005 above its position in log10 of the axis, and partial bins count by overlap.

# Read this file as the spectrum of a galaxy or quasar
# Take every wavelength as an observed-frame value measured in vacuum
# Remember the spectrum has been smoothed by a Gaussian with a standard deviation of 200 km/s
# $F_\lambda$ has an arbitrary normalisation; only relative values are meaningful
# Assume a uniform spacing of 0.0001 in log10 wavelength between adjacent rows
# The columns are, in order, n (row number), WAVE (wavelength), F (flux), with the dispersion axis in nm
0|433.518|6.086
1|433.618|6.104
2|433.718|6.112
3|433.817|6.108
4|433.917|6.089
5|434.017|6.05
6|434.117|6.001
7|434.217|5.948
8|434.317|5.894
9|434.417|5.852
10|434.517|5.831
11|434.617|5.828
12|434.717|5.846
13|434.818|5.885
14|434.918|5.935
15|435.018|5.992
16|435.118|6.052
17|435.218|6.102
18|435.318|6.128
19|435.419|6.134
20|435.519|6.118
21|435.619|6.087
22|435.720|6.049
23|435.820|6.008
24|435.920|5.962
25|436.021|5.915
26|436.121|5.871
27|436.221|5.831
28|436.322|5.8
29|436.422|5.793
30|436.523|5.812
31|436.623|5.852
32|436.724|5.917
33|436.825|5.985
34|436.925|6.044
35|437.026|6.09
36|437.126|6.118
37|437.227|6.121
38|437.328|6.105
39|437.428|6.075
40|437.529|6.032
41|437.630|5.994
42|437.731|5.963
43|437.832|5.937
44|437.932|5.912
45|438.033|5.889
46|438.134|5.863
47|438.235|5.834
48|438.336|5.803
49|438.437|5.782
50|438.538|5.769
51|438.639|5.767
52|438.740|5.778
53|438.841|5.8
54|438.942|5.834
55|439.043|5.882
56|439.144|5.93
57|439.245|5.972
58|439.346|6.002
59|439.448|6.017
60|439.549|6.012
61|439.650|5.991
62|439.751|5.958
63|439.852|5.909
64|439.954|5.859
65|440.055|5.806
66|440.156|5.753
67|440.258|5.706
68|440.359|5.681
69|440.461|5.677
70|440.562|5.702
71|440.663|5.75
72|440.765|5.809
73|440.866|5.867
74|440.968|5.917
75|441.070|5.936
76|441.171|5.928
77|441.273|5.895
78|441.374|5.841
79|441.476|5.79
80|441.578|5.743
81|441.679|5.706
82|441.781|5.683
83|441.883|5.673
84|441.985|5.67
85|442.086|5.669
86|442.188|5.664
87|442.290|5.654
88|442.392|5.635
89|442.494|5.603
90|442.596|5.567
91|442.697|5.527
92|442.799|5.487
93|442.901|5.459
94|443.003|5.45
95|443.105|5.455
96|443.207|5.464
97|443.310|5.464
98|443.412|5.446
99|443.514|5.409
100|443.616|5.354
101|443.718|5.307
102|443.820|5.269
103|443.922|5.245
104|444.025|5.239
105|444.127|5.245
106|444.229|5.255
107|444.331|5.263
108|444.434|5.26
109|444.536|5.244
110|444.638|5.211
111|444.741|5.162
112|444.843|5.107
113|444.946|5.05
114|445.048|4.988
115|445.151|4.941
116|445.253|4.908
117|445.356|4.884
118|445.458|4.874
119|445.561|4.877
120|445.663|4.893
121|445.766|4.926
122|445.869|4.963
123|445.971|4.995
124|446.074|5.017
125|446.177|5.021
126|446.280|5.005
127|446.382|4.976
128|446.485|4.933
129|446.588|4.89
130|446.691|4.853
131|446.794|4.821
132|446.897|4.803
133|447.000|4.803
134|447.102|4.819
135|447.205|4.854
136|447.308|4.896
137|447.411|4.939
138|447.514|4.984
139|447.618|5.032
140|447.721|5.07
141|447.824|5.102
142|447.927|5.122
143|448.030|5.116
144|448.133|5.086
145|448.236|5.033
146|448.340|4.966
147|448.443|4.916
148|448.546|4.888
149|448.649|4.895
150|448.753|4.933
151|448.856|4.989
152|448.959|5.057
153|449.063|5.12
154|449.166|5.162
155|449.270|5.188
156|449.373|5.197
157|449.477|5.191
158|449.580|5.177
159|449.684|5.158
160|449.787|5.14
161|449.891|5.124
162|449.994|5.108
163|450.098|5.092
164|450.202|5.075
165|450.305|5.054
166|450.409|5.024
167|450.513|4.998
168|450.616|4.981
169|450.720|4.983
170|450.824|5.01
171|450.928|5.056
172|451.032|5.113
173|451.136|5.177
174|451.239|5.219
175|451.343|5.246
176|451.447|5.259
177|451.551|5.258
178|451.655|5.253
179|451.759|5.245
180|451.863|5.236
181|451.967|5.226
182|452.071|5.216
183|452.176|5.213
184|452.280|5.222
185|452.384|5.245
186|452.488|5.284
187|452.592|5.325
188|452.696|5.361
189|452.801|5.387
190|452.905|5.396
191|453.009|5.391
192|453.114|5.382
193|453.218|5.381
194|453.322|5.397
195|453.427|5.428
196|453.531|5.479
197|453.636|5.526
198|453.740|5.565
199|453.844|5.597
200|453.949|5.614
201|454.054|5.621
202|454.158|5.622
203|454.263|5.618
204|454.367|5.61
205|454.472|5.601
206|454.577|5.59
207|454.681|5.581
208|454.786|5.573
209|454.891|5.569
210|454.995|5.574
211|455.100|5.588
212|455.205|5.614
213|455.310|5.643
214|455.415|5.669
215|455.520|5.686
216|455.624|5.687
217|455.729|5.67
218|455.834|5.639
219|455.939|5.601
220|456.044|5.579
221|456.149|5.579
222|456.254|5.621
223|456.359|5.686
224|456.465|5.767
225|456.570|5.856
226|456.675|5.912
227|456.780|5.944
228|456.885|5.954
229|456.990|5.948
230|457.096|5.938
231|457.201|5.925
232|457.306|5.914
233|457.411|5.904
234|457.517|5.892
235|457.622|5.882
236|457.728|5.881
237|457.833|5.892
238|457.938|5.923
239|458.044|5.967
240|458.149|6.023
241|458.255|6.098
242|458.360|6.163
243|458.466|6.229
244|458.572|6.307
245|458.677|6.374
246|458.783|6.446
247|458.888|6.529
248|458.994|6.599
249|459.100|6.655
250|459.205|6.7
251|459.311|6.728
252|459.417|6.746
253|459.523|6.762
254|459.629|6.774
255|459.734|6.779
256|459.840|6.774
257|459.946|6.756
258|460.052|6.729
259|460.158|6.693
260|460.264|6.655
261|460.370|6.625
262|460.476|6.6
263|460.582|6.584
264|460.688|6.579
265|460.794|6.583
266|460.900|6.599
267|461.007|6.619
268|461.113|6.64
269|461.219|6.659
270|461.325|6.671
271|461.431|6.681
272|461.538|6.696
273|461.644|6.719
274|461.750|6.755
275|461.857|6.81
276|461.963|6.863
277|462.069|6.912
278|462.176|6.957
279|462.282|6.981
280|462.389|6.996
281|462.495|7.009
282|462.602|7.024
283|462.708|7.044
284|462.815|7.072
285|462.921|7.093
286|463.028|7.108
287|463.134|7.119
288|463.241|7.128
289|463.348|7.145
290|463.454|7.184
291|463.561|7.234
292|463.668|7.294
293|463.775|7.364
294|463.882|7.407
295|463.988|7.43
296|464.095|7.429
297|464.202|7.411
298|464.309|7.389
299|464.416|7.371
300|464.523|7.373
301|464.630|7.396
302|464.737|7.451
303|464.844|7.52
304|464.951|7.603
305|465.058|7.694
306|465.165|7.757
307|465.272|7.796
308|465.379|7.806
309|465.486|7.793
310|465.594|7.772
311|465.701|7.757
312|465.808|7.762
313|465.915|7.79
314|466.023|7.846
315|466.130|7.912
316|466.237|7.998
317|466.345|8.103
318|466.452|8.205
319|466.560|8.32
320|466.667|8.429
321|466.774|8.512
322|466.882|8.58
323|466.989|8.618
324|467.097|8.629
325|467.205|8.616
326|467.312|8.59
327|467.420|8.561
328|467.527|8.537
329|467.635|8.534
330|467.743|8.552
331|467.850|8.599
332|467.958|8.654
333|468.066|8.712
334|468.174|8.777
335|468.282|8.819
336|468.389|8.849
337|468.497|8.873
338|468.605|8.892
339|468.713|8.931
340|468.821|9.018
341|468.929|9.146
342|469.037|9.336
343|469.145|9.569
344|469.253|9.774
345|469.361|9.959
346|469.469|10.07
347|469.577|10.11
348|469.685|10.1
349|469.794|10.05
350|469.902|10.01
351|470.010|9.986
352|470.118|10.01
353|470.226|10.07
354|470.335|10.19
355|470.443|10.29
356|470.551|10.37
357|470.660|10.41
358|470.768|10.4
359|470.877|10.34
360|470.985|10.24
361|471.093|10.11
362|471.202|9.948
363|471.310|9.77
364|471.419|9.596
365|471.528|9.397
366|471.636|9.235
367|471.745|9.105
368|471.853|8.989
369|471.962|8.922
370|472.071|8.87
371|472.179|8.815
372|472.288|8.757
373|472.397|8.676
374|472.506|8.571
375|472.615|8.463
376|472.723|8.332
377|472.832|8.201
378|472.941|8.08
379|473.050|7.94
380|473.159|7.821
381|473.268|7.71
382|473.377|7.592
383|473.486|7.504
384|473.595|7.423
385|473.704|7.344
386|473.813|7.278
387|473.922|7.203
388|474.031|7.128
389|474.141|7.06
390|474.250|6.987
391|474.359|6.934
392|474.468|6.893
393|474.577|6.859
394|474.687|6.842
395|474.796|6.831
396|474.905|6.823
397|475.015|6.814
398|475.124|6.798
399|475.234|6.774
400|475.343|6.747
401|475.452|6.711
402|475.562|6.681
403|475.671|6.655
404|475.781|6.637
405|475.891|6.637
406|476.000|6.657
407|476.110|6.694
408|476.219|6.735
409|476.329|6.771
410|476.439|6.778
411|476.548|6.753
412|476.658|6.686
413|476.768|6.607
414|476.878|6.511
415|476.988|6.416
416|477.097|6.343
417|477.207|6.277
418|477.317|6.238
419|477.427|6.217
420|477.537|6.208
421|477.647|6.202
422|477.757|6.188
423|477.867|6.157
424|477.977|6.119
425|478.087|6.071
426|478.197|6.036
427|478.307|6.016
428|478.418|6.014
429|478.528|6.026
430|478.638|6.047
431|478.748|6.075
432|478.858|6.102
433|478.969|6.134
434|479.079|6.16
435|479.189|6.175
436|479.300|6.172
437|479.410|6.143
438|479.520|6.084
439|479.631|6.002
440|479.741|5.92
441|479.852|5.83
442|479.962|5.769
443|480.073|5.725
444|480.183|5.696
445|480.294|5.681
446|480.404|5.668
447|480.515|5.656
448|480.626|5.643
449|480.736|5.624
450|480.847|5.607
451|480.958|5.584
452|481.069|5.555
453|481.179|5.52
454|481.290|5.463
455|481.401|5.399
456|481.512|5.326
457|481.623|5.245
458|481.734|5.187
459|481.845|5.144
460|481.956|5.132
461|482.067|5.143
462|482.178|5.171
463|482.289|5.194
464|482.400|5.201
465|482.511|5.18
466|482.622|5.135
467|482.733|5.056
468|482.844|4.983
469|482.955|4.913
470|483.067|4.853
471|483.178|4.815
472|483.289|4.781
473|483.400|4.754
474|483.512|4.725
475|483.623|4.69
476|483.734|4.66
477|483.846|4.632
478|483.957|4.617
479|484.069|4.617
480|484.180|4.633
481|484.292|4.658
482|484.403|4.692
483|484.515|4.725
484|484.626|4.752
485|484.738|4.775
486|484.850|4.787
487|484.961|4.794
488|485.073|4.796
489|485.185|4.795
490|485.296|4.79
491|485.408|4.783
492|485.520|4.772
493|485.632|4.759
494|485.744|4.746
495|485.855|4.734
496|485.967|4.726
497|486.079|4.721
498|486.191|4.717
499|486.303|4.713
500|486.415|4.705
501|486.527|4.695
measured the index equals 6.88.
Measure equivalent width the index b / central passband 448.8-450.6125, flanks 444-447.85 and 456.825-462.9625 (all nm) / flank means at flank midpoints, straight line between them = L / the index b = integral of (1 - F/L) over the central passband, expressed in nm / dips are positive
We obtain 0.103 nm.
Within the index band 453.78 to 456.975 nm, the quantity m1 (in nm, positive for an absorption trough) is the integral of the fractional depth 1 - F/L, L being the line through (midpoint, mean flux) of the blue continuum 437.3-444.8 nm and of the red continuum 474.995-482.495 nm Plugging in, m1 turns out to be 0.09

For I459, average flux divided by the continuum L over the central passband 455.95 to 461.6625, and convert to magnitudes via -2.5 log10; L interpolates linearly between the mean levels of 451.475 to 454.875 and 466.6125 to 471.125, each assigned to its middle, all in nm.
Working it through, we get 0.09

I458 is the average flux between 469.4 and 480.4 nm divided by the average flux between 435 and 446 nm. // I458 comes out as 1.33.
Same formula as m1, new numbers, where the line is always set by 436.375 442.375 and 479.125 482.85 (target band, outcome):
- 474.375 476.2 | -0.38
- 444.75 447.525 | 0.42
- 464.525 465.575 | -0.37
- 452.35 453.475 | 0.08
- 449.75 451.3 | 0.19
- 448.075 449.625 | 0.20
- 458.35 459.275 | -0.12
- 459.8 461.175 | -0.23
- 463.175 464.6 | -0.41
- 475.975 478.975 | -0.41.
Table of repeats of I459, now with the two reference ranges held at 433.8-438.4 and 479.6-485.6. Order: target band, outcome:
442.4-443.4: 0.07 mag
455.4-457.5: -0.03 mag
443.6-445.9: 0.14 mag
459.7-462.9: -0.22 mag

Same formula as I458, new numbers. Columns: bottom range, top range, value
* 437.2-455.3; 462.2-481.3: 1.41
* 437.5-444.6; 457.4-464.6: 1.18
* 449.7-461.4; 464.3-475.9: 1.45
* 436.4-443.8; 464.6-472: 1.54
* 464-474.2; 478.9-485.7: 0.61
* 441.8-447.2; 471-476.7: 1.48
